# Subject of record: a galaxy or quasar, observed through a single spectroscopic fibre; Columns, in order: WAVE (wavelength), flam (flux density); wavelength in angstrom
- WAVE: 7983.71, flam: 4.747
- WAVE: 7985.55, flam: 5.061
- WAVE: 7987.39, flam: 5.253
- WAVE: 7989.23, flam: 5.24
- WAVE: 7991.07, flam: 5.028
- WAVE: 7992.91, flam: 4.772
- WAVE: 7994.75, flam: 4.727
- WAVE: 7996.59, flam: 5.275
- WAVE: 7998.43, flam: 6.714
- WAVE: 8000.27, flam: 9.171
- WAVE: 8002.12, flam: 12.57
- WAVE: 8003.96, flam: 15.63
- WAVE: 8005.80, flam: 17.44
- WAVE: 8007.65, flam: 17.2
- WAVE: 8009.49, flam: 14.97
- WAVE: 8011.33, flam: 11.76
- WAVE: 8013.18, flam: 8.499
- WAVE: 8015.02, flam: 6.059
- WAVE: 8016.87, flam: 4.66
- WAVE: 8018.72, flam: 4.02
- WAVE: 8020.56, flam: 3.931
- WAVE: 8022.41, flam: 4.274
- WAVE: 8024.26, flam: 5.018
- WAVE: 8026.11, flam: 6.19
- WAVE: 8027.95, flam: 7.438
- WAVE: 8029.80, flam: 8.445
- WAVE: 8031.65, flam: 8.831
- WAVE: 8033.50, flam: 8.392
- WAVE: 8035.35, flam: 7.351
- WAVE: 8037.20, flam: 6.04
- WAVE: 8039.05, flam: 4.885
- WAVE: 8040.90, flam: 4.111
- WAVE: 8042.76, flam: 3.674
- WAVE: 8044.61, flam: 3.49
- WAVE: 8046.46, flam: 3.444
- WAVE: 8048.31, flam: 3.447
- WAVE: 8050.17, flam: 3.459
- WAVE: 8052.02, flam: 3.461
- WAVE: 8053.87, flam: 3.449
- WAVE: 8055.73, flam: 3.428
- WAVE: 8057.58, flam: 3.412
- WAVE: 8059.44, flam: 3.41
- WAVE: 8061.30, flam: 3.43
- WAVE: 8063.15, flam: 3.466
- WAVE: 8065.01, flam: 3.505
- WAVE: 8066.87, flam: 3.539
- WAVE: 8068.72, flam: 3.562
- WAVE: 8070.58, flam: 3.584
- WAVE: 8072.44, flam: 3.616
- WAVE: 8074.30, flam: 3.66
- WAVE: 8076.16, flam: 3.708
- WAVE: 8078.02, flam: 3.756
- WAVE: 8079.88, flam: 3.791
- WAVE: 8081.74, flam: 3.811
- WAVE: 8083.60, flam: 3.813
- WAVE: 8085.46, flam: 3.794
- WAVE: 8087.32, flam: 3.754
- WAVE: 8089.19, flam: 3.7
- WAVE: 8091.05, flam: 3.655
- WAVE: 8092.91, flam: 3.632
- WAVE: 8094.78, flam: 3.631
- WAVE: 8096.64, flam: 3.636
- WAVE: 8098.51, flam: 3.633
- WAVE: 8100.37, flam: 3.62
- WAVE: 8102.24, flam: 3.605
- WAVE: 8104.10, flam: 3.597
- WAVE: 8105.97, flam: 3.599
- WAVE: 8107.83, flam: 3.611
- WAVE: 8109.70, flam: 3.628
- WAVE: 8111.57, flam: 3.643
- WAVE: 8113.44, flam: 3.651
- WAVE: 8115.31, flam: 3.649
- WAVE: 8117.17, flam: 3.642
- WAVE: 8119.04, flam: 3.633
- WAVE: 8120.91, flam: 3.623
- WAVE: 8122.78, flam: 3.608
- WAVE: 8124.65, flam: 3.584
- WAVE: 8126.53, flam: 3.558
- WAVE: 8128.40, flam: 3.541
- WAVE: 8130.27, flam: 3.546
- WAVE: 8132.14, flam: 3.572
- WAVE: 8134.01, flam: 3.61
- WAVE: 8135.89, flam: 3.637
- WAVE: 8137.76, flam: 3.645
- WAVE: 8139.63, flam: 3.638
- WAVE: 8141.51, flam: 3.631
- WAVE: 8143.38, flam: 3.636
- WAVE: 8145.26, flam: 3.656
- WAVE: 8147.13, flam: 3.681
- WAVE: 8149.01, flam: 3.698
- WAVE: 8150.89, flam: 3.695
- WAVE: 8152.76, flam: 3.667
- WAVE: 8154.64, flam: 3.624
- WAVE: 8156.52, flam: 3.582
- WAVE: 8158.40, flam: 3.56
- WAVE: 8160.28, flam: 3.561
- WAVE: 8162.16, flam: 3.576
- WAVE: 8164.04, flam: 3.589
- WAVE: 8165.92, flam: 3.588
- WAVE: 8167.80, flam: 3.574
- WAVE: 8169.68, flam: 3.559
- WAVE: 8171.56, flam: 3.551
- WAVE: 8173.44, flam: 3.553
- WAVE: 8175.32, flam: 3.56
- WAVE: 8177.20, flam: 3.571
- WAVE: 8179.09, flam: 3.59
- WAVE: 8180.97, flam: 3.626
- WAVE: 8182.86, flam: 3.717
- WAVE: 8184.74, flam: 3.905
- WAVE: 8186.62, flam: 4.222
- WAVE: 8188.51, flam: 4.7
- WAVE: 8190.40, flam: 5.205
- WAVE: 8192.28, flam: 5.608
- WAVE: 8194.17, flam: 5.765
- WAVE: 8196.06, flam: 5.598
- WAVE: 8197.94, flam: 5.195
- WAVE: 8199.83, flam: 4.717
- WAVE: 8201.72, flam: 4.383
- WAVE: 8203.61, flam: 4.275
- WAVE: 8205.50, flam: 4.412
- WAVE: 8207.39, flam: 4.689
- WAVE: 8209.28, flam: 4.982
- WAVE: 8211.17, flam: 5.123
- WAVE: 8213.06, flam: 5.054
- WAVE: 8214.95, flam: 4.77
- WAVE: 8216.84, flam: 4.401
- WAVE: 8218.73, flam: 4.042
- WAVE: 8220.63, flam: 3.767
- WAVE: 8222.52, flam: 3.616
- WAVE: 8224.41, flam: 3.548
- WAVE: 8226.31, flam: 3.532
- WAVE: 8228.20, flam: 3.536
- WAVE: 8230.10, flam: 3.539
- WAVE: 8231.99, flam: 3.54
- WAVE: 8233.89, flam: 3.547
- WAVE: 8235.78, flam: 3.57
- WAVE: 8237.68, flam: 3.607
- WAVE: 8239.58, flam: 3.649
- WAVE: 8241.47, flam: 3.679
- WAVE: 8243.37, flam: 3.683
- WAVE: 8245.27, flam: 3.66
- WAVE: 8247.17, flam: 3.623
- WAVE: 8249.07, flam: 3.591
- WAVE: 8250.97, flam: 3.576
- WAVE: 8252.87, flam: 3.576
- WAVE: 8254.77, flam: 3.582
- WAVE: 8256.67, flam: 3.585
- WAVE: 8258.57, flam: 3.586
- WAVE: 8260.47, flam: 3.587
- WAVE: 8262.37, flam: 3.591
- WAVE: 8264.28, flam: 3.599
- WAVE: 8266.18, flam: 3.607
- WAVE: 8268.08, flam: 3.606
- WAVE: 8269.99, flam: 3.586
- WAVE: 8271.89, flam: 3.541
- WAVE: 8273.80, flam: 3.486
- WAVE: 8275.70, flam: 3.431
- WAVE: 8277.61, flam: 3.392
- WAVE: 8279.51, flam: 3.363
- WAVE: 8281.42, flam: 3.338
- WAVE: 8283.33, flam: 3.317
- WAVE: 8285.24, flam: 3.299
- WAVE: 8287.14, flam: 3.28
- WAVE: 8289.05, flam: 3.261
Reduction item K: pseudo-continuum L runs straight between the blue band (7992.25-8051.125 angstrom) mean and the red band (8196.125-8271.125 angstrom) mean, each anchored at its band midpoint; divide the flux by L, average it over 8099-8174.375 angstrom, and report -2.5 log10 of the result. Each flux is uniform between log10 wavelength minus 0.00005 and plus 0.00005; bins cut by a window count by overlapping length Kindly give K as 0.46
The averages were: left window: 7.38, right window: 3.95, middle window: 3.61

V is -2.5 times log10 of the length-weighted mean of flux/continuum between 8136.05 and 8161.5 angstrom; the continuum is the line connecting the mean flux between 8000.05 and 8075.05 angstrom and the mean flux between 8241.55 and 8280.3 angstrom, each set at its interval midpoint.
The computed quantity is 0.33 mag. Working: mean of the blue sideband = 6.31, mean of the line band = 3.64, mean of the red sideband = 3.57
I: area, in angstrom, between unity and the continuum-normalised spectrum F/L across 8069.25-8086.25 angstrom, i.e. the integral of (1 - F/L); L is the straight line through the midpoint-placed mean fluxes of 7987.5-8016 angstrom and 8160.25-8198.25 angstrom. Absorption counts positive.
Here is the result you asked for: 8.2 angstrom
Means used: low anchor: 9.54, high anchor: 4.13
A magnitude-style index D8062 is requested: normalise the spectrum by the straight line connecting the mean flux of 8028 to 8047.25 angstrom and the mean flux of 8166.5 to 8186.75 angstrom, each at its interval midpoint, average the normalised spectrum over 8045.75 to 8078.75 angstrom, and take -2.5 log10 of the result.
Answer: 0.49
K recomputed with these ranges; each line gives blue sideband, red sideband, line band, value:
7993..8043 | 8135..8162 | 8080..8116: 0.404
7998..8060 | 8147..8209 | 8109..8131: 0.404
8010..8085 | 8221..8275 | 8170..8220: -0.141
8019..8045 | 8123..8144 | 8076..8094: 0.243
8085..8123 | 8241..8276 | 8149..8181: 0.009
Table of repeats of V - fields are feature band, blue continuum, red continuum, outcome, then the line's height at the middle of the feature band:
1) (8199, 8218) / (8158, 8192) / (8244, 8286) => -0.25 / 3.72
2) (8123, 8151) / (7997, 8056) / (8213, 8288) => 0.45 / 5.47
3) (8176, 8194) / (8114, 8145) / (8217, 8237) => -0.18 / 3.64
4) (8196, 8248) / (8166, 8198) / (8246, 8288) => -0.06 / 3.89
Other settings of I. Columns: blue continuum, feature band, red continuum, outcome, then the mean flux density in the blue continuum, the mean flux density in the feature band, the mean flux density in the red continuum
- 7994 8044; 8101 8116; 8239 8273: 6.4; 8.03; 3.62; 3.61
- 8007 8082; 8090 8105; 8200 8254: 4.0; 5.34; 3.63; 3.97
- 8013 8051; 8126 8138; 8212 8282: 2.7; 5.45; 3.59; 3.68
